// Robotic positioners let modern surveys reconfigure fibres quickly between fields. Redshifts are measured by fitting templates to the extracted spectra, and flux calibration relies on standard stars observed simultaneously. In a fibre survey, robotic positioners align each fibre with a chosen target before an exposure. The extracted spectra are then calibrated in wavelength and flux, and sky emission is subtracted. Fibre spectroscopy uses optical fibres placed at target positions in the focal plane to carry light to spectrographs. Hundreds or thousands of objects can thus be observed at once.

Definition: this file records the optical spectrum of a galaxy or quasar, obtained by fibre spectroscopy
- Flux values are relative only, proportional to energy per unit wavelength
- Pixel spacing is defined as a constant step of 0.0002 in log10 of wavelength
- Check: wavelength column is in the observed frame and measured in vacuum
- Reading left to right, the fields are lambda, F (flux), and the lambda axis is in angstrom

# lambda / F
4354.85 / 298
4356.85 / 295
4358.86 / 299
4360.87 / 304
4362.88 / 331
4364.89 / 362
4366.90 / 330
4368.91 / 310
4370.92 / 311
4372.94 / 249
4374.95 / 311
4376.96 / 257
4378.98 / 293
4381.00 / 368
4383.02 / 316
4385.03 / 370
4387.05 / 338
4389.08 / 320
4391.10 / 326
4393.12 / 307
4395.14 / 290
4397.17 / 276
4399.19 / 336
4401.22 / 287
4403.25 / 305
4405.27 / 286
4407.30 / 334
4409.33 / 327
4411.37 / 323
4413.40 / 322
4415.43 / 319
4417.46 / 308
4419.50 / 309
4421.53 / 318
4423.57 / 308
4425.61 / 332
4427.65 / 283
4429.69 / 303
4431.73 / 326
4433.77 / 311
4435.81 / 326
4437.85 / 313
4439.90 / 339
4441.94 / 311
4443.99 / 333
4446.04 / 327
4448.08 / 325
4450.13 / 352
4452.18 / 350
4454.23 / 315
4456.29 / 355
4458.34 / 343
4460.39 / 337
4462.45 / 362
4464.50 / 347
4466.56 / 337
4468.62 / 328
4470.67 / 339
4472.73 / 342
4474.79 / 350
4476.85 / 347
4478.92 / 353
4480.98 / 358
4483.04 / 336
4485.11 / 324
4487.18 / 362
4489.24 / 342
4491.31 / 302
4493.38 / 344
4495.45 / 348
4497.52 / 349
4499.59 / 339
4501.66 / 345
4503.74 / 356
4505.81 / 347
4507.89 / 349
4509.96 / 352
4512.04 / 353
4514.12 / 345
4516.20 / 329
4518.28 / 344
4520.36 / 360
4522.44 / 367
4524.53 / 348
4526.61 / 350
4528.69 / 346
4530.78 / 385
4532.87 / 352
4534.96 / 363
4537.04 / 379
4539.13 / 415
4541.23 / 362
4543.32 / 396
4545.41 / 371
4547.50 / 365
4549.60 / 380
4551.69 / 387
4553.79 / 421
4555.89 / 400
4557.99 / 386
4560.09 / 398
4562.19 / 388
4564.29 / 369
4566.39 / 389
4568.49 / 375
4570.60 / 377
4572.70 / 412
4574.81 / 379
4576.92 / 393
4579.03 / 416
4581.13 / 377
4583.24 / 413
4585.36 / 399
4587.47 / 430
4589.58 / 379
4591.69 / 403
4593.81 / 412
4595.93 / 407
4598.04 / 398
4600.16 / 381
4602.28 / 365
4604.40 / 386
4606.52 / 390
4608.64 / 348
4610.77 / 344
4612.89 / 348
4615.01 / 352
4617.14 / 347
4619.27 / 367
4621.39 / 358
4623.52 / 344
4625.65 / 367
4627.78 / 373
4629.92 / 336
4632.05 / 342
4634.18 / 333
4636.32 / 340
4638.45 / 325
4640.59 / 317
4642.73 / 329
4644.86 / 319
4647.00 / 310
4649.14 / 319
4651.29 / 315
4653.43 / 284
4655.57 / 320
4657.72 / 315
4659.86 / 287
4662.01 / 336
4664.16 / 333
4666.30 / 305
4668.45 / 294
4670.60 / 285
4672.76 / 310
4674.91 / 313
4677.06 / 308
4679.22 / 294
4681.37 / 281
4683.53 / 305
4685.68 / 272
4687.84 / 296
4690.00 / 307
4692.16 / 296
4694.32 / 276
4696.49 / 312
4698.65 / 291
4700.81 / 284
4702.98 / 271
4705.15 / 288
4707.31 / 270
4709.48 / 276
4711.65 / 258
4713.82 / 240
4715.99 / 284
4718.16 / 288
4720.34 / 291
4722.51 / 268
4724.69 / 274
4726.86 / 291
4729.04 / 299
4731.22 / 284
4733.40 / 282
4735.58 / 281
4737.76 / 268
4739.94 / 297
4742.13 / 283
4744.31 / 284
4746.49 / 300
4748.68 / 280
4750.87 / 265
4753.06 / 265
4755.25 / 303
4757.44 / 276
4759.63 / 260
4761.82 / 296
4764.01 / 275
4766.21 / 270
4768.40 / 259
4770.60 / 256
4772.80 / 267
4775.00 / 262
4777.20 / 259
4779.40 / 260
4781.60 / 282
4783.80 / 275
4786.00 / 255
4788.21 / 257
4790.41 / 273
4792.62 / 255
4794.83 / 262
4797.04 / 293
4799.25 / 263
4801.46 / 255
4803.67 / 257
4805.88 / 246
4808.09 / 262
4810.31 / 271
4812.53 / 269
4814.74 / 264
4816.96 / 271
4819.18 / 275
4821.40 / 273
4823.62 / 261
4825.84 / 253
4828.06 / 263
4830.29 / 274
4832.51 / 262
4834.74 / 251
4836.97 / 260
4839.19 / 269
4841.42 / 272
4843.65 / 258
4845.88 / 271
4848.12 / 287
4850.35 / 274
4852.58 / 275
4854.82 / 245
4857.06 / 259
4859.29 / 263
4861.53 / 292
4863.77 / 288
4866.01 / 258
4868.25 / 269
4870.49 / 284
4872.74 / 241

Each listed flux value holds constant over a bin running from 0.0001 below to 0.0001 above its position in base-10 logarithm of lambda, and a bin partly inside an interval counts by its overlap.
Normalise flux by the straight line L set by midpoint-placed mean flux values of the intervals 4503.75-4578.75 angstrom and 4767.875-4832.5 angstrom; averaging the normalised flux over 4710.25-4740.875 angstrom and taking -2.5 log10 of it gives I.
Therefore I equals 0.06 mag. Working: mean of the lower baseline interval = 373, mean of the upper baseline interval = 265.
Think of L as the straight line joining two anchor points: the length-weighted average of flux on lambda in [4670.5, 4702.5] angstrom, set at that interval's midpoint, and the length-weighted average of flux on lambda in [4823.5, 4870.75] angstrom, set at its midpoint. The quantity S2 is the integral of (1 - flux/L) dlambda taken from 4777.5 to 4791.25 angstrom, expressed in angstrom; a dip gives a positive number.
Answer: 0.59 angstrom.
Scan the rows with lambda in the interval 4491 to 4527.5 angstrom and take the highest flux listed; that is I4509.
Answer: 367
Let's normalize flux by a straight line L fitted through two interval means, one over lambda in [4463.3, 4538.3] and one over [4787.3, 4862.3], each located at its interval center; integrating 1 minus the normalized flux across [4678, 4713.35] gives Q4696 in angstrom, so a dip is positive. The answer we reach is 1.6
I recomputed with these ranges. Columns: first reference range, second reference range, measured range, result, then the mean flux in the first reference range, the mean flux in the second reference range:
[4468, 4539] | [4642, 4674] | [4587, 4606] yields -0.21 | 349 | 311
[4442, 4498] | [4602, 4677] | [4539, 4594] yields -0.17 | 340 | 332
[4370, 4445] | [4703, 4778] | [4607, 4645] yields -0.19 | 313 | 276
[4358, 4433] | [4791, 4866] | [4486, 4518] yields -0.14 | 313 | 266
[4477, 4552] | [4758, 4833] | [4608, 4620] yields -0.09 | 355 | 266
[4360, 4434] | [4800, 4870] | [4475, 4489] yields -0.14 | 314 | 266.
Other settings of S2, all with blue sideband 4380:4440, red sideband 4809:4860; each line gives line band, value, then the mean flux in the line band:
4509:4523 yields -2.1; 349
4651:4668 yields -1.4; 311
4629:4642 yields -1.9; 332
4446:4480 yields -3.4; 342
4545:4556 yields -3.2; 387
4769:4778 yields 0.4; 261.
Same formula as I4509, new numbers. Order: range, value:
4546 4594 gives 430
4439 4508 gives 362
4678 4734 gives 312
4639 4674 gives 336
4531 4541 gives 415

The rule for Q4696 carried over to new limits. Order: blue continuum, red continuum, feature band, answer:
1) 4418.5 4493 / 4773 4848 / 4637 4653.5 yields -1.2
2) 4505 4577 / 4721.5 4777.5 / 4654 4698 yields 1.3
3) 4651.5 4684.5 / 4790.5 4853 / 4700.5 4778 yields 2.8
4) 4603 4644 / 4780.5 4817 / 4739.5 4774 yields 1.0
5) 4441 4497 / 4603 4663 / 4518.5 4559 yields -4.3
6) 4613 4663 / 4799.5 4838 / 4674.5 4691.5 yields 1.0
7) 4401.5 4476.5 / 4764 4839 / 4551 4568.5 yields -4.9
